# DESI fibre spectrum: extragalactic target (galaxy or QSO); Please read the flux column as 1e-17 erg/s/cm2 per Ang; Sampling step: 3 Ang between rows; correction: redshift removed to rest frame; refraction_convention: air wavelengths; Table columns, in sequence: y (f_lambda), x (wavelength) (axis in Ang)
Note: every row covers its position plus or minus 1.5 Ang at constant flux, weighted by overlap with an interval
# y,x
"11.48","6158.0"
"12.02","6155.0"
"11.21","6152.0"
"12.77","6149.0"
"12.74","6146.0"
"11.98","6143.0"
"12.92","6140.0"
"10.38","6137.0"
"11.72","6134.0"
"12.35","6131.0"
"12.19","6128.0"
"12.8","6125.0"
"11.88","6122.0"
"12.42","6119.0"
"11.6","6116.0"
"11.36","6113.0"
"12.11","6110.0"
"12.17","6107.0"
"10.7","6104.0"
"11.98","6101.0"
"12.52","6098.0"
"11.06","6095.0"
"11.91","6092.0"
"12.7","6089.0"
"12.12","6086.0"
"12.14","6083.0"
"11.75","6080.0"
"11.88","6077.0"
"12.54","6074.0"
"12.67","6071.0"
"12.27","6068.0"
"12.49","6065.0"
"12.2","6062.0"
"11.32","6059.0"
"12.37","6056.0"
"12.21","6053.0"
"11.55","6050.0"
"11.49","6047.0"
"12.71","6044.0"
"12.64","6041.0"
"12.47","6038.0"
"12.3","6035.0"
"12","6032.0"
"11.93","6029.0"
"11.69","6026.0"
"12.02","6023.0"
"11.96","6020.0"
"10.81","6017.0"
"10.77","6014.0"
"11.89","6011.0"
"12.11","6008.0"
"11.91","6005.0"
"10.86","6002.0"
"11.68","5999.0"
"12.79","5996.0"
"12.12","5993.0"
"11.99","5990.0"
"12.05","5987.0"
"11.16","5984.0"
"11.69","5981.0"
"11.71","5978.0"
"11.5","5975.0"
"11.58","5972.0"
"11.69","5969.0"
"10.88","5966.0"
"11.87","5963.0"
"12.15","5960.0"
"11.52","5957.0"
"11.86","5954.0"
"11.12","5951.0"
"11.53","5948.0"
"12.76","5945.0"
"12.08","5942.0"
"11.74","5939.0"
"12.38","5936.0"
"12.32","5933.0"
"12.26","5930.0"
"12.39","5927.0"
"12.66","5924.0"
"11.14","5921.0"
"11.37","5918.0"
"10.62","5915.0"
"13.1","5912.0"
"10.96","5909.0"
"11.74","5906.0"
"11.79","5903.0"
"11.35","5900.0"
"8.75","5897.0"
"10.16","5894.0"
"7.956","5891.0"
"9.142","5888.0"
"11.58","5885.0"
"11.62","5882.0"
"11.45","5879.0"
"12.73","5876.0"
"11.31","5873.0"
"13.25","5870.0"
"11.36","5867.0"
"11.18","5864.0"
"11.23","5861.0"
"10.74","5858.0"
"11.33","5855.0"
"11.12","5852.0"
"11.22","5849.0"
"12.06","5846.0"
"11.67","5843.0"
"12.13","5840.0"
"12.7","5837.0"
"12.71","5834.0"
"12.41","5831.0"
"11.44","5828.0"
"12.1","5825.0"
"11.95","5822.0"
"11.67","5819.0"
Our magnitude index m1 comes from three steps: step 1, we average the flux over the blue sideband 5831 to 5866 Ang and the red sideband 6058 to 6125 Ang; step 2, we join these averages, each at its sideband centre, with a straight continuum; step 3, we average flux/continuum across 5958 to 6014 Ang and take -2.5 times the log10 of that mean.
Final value 0.01 mag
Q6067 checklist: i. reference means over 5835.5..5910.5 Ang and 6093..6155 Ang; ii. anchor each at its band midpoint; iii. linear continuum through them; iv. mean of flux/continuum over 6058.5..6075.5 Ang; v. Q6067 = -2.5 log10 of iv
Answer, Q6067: -0.047 mag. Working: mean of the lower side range 11.2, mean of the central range 12.3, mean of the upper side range 11.9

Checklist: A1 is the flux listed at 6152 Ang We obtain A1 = 11.21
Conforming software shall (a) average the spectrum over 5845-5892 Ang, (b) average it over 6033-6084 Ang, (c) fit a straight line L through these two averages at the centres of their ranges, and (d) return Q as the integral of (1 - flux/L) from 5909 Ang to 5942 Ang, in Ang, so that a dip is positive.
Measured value -1.3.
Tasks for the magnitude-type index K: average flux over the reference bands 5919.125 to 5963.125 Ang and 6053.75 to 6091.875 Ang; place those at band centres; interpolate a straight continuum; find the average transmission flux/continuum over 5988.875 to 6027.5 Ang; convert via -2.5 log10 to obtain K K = 0.03 mag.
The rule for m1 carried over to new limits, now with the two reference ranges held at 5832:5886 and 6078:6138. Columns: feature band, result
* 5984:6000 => -0.020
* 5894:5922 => 0.060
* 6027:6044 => -0.039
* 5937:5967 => 0.003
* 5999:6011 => 0.016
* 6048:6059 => -0.004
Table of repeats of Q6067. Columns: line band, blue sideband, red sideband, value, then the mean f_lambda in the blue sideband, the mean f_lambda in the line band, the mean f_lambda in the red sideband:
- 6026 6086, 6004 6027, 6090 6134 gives -0.03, 11.6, 12.1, 11.9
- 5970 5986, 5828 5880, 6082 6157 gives 0.03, 11.8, 11.5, 12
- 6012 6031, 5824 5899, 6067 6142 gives 0.02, 11.3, 11.6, 12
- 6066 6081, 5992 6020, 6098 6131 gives -0.04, 11.7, 12.2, 12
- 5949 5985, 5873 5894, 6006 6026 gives -0.03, 10.7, 11.6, 11.6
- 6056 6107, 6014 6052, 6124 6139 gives -0.01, 11.9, 12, 11.9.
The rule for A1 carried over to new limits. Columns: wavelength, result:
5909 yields 10.96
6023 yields 12.02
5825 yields 12.1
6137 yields 10.38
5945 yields 12.76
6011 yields 11.89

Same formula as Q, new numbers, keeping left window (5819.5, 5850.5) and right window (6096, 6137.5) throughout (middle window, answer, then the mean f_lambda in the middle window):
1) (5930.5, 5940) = -0.16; 12.2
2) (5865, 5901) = 3.36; 10.9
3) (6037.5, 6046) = -0.45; 12.6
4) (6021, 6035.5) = -0.03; 12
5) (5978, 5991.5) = 0.27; 11.7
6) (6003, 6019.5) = 0.61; 11.5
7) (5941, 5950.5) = -0.04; 12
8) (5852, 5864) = 0.90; 11.1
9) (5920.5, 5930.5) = -0.18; 12.2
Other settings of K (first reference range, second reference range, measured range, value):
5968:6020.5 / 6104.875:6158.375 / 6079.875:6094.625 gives -0.02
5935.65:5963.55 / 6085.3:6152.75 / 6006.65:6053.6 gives 0.00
